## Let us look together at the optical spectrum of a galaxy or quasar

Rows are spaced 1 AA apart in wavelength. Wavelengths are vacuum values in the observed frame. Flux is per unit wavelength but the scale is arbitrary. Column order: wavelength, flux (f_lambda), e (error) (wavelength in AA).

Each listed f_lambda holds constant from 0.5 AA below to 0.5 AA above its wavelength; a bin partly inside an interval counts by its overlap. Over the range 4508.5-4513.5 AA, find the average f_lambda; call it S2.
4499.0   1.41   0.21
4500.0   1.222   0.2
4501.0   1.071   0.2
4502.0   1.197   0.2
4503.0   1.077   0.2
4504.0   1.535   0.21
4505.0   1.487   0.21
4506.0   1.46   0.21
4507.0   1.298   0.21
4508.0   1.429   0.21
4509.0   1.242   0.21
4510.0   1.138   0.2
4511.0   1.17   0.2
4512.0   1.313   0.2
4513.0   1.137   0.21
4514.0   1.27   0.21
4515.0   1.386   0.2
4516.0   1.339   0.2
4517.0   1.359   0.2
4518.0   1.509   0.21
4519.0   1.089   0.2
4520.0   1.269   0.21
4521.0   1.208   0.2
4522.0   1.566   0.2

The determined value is 1.2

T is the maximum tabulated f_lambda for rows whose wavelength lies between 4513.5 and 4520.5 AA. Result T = 1.509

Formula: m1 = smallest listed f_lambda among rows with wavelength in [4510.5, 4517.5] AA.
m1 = 1.137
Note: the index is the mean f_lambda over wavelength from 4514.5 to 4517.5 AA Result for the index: 1.36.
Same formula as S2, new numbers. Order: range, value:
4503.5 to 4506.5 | 1.49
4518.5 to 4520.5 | 1.18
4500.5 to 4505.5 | 1.27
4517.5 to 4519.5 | 1.3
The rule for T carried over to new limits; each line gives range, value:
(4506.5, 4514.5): 1.429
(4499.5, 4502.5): 1.222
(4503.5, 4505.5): 1.535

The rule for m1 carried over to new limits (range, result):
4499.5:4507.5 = 1.071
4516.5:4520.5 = 1.089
